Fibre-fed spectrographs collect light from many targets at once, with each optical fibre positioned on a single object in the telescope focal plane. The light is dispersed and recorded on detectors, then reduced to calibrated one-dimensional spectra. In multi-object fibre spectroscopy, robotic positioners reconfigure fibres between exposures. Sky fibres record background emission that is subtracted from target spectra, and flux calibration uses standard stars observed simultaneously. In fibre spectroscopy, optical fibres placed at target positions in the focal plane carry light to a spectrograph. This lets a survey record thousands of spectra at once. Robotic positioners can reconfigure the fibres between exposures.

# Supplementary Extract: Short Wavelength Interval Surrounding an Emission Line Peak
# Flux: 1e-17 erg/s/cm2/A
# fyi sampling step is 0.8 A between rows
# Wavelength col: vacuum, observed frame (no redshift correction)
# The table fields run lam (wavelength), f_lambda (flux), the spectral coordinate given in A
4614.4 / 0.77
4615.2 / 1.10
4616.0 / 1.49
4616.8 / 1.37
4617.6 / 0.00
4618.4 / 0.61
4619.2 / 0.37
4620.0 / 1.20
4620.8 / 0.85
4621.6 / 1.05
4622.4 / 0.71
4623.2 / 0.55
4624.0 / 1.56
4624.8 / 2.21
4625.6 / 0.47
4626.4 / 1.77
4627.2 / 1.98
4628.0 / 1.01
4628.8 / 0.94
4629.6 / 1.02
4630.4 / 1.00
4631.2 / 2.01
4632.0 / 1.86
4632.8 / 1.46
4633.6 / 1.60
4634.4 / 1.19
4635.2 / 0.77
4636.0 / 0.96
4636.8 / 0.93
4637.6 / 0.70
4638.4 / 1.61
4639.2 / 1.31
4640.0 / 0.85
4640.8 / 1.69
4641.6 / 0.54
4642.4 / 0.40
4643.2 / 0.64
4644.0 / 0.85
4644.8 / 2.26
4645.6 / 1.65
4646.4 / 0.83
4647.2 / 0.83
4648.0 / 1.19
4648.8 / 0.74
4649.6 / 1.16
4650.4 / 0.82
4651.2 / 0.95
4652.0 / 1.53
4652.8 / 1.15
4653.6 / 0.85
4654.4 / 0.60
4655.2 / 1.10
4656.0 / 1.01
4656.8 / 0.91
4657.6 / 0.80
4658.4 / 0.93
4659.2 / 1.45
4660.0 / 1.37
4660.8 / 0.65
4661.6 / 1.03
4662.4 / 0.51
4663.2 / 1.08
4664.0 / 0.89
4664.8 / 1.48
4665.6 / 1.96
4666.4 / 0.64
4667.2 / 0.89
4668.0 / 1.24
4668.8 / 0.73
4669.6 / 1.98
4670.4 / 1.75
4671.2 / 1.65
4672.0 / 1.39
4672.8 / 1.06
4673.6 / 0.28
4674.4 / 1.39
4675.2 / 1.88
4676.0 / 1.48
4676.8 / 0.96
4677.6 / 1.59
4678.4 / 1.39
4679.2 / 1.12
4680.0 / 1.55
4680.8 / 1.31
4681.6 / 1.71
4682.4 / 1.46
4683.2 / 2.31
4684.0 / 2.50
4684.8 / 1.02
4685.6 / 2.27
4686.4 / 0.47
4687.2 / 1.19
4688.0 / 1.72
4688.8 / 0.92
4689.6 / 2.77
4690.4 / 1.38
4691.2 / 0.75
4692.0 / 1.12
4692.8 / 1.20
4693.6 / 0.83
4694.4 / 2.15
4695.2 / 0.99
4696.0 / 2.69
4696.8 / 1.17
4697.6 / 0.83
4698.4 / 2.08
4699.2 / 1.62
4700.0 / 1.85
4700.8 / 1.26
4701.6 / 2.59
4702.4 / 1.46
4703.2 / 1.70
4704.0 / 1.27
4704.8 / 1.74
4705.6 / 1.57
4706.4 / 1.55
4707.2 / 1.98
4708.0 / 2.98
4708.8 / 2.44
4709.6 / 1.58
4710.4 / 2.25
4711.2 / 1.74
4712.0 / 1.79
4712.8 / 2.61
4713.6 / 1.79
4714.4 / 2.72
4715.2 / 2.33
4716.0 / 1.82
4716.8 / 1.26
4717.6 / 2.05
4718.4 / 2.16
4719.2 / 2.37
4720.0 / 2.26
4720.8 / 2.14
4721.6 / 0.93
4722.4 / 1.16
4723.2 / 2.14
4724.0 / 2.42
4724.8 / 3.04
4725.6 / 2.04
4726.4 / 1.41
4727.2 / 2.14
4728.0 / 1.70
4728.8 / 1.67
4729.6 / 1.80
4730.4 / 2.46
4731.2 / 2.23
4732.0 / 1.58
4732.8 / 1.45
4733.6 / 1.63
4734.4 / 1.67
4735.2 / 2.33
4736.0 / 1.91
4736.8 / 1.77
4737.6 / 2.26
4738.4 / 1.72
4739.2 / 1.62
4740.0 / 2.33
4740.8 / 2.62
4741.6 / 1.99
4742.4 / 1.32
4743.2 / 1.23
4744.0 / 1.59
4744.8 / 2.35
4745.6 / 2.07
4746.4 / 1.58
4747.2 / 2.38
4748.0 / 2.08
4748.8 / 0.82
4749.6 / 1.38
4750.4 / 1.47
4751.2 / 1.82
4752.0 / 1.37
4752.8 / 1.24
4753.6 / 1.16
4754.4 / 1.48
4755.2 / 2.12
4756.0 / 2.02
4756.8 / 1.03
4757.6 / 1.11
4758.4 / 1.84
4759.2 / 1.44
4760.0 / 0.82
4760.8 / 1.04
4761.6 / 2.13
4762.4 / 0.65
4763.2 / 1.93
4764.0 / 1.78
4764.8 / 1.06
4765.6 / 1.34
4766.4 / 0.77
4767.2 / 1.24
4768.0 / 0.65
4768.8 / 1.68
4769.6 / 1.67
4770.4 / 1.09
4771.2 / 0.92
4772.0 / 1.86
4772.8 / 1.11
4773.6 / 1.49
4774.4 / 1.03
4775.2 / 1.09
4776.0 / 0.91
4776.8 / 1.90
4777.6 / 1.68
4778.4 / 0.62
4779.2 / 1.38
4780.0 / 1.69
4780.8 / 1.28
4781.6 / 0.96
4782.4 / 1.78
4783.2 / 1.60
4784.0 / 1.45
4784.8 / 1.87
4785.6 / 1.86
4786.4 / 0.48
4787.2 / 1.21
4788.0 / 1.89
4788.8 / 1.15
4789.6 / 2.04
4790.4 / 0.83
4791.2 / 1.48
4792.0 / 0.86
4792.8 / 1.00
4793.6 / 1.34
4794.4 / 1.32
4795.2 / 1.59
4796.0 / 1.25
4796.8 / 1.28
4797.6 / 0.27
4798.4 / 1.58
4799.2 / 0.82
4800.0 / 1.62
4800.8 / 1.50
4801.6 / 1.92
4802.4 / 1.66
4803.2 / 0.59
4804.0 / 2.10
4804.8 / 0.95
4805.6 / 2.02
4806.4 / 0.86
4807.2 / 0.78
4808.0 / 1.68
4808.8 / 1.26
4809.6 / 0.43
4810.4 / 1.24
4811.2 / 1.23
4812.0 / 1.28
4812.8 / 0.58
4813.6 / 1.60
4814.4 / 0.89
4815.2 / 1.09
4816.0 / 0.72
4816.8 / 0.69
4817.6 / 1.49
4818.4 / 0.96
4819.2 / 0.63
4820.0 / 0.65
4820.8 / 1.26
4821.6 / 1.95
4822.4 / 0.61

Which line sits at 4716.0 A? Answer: C III] 1909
